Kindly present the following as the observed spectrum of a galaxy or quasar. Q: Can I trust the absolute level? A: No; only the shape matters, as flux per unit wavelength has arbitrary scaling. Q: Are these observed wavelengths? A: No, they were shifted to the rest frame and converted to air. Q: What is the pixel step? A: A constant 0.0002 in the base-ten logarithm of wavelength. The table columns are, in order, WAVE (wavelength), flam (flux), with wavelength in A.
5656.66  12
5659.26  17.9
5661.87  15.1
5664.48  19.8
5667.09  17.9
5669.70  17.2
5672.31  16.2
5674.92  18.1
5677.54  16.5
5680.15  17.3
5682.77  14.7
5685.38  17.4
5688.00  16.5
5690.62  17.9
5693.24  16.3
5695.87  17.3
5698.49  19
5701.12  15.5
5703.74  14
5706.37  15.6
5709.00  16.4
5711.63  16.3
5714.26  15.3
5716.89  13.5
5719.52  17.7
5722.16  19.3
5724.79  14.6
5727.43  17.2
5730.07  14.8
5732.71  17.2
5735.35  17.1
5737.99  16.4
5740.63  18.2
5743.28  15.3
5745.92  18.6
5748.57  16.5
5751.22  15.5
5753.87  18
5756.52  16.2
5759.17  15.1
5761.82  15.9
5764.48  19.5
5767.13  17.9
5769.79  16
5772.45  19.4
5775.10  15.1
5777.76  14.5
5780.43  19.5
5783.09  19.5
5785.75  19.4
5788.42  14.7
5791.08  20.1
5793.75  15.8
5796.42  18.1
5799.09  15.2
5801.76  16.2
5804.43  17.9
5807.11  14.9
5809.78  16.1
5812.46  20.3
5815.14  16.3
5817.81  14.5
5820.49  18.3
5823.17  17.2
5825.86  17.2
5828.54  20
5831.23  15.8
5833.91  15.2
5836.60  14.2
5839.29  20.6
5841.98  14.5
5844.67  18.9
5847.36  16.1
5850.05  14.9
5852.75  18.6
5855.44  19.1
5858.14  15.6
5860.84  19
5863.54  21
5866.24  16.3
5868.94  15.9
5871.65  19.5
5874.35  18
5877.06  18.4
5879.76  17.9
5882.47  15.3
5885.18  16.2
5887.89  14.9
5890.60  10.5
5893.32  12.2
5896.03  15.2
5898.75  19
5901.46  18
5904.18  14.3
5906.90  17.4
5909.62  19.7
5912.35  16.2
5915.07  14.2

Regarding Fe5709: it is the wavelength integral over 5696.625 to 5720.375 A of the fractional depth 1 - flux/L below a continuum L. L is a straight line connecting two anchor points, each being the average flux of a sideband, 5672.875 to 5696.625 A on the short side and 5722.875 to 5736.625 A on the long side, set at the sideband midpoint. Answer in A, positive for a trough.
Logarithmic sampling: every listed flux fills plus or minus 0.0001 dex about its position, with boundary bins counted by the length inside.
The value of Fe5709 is 0.9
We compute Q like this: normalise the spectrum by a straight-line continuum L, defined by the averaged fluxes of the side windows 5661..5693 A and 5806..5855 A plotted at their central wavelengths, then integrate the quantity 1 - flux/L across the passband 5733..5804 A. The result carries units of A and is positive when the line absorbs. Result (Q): -0.4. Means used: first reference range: 17.1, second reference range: 16.9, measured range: 17.1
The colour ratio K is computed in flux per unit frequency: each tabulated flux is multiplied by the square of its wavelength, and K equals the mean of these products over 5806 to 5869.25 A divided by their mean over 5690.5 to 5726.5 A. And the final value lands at 1.10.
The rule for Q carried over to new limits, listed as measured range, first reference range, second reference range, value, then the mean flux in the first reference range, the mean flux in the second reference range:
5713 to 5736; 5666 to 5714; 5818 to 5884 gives 0.7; 16.6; 17.3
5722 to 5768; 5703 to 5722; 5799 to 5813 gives -1.9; 15.8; 16.7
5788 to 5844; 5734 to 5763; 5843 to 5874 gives 1.3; 16.6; 17.7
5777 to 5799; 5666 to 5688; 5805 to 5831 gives -0.7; 16.9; 17.2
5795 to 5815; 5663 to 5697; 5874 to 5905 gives -0.7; 17.1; 15.8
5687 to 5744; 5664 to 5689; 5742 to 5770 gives 1.7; 17.1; 16.8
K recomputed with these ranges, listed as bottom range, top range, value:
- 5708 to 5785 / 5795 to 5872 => 1.05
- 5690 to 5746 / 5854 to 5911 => 1.08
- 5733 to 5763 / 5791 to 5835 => 1.04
